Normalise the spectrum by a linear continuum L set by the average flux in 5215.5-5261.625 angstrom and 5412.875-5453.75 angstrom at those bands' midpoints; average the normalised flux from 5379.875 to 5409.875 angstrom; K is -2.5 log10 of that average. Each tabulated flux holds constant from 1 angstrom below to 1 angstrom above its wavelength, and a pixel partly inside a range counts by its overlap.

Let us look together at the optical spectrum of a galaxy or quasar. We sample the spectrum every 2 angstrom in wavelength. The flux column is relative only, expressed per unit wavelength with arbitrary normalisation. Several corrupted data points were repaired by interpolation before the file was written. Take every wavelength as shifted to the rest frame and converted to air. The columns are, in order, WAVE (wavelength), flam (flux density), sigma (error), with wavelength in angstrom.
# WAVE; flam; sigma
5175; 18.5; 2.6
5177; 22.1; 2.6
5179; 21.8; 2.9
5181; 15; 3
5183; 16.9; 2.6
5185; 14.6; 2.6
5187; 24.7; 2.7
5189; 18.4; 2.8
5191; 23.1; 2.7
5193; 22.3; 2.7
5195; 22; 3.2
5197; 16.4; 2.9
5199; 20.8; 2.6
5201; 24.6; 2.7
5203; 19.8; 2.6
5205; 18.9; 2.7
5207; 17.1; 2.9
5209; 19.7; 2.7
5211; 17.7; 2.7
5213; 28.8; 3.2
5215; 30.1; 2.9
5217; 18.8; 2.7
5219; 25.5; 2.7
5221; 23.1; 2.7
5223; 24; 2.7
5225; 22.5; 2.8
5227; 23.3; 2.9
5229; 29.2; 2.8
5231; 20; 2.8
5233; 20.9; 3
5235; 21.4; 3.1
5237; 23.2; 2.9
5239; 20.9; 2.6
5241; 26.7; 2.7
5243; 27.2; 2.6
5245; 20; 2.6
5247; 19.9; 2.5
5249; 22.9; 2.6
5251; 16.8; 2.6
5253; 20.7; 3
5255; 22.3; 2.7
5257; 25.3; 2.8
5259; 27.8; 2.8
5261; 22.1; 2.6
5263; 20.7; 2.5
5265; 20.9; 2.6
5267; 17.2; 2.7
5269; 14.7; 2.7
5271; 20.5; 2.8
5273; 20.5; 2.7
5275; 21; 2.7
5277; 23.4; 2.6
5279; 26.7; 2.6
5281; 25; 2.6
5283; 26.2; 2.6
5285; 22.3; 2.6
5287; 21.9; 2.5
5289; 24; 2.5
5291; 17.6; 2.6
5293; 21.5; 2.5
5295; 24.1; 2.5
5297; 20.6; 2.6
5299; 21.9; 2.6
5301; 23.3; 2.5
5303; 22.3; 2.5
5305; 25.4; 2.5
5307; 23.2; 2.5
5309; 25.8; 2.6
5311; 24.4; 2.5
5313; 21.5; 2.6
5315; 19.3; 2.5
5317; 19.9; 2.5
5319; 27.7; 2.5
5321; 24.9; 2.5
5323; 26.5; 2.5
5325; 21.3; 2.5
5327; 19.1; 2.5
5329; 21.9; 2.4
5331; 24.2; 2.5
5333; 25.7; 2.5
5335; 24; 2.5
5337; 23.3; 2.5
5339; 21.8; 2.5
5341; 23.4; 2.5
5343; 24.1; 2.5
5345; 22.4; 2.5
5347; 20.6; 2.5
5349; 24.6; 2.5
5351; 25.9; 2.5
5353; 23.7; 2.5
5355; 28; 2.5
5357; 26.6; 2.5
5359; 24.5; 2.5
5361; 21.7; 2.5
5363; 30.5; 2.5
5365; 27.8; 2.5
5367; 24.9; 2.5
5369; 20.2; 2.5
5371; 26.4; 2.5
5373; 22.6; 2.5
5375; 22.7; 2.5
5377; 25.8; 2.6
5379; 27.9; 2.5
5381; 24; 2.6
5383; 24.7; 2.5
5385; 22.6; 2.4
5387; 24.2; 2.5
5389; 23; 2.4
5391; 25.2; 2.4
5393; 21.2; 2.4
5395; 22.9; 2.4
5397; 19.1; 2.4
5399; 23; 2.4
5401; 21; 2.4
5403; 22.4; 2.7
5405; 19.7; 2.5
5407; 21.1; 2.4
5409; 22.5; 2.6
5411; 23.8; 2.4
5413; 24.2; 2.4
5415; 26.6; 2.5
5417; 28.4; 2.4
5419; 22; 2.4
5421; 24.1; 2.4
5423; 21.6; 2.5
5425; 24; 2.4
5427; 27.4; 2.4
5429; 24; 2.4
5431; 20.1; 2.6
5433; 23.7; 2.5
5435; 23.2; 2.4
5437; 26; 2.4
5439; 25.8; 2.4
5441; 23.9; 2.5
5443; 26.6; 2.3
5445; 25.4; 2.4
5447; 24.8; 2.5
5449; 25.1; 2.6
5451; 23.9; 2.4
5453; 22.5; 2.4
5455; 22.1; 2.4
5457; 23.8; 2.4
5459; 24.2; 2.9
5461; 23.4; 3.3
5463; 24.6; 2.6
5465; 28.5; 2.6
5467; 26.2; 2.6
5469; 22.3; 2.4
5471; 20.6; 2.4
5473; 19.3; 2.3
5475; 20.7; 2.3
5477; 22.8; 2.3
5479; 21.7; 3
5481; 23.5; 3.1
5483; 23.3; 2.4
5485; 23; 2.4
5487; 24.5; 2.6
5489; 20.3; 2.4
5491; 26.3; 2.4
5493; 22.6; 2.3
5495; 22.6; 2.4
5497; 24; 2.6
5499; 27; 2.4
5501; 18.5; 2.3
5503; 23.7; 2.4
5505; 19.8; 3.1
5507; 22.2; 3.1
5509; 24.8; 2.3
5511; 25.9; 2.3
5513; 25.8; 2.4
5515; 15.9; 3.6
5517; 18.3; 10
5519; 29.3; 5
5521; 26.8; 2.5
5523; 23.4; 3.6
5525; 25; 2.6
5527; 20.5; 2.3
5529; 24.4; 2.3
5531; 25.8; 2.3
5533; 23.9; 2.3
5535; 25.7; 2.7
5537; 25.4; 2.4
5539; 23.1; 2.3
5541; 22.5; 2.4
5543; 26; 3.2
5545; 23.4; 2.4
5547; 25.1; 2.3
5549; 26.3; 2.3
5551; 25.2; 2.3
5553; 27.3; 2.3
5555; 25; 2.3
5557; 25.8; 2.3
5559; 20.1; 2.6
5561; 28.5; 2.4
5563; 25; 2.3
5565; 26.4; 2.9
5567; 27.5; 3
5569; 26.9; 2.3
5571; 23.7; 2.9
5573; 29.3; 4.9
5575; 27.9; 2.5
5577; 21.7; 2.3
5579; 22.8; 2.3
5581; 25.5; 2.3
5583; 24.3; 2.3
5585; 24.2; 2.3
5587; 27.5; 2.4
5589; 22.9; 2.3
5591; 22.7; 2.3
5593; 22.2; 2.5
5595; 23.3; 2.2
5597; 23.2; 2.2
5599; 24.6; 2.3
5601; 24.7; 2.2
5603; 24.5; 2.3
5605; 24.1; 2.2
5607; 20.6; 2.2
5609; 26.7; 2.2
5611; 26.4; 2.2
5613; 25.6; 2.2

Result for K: 0.078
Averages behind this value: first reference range 22.9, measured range 22.5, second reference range 24.5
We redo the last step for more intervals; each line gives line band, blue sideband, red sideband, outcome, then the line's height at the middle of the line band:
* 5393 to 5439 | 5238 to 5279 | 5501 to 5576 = 0.00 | 23.3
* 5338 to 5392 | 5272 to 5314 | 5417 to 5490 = -0.05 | 23.3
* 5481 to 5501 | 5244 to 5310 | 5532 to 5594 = 0.04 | 24.2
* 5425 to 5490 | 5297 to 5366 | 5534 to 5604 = 0.03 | 24.4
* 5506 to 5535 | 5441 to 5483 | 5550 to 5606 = 0.02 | 24.2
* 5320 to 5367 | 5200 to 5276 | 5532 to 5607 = -0.06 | 22.9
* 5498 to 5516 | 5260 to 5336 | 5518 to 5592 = 0.09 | 24.6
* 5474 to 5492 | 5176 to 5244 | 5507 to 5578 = 0.06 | 24.2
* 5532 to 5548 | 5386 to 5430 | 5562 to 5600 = 0.00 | 24.4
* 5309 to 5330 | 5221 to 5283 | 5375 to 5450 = 0.01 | 22.9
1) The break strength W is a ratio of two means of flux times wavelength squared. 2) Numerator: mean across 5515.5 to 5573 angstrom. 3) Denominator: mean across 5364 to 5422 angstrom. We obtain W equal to 1.11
